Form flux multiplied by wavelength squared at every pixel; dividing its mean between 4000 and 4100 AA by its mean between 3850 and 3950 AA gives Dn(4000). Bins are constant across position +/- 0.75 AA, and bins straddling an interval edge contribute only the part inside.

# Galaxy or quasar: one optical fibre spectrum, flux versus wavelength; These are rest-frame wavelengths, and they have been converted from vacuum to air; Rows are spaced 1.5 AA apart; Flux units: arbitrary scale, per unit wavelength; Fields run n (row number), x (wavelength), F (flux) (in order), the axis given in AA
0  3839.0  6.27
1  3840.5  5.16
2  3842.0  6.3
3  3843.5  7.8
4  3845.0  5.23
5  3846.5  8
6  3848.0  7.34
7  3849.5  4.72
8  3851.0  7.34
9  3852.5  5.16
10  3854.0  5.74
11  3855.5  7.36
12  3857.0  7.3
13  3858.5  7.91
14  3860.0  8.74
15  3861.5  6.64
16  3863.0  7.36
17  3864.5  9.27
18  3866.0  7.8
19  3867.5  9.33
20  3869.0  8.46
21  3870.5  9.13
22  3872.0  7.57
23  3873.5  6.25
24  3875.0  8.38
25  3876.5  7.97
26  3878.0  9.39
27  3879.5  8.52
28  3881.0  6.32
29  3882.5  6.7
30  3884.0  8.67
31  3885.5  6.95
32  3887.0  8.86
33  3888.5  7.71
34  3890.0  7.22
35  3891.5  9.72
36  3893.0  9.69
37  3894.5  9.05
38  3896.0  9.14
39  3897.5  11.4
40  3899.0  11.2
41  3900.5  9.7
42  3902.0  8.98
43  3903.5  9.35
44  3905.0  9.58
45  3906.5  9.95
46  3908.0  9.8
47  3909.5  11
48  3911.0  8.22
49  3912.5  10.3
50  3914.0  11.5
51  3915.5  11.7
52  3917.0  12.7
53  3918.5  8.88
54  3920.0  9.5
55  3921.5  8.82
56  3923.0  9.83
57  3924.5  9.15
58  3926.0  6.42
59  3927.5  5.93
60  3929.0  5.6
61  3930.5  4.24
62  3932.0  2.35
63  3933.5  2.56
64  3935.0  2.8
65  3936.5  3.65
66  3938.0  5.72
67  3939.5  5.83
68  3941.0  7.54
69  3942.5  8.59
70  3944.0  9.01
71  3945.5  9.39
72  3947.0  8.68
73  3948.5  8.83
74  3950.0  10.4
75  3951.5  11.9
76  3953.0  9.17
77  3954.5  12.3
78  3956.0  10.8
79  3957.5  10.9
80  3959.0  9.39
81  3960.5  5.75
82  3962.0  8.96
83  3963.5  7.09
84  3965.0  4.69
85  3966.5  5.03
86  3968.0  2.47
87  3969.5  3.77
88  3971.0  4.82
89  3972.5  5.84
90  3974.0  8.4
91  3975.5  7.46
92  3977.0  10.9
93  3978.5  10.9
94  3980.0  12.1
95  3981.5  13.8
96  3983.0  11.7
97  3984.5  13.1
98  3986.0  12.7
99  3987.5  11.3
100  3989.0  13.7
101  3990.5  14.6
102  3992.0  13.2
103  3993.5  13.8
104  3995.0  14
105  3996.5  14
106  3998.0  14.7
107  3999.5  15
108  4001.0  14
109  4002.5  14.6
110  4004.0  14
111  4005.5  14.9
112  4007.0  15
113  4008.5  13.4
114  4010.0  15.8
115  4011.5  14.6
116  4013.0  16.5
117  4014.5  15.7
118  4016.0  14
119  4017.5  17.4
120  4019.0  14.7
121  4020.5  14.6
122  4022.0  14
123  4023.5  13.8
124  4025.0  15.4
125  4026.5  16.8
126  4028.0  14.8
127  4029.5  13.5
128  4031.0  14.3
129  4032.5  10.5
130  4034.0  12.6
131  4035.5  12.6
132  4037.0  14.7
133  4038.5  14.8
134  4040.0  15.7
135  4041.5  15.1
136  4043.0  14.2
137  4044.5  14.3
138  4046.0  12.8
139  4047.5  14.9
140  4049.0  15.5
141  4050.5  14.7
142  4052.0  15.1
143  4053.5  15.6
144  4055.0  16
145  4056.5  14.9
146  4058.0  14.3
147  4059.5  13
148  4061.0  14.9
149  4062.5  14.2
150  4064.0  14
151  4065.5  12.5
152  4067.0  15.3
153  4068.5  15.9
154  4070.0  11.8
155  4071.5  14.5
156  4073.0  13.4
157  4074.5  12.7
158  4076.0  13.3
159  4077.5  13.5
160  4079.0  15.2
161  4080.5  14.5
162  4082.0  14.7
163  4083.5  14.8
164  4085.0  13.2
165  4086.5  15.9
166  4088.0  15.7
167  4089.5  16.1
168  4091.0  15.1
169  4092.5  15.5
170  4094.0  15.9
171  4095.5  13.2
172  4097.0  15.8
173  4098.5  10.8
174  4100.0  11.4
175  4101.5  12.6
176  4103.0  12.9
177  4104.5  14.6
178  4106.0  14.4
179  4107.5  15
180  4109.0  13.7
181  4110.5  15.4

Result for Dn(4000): 1.92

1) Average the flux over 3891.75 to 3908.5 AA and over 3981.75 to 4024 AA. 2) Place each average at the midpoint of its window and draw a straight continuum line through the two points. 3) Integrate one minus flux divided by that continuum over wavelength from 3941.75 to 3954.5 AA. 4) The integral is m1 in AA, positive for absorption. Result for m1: 2.4 AA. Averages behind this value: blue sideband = 9.8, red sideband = 14.2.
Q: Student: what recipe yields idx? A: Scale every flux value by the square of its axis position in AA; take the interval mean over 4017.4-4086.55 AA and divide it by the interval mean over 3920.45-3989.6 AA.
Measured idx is 1.84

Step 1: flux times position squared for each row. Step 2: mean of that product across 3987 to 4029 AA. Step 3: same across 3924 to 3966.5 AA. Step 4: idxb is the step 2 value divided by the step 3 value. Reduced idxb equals 2.04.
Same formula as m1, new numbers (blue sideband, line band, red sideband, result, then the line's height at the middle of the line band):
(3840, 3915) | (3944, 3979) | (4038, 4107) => 8.6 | 10.9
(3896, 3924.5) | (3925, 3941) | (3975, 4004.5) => 9.1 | 10.9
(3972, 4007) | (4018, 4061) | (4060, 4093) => -2.5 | 13.6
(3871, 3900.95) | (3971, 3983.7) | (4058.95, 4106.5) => 1.5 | 11.1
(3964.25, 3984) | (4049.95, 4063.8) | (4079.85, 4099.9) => -2.2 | 12.7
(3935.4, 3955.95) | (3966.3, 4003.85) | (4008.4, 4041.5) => 1.8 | 11.5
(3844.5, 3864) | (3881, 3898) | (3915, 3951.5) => -3.2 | 7.15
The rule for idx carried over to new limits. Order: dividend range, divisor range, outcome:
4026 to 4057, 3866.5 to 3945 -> 1.88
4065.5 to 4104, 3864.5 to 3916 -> 1.73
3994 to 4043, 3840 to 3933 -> 1.90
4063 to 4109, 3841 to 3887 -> 2.12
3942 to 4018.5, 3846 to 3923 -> 1.37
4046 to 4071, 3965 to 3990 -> 1.64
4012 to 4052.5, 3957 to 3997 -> 1.53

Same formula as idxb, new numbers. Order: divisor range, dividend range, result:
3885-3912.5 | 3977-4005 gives 1.50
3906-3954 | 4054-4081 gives 1.86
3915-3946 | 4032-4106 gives 2.15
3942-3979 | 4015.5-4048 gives 1.81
